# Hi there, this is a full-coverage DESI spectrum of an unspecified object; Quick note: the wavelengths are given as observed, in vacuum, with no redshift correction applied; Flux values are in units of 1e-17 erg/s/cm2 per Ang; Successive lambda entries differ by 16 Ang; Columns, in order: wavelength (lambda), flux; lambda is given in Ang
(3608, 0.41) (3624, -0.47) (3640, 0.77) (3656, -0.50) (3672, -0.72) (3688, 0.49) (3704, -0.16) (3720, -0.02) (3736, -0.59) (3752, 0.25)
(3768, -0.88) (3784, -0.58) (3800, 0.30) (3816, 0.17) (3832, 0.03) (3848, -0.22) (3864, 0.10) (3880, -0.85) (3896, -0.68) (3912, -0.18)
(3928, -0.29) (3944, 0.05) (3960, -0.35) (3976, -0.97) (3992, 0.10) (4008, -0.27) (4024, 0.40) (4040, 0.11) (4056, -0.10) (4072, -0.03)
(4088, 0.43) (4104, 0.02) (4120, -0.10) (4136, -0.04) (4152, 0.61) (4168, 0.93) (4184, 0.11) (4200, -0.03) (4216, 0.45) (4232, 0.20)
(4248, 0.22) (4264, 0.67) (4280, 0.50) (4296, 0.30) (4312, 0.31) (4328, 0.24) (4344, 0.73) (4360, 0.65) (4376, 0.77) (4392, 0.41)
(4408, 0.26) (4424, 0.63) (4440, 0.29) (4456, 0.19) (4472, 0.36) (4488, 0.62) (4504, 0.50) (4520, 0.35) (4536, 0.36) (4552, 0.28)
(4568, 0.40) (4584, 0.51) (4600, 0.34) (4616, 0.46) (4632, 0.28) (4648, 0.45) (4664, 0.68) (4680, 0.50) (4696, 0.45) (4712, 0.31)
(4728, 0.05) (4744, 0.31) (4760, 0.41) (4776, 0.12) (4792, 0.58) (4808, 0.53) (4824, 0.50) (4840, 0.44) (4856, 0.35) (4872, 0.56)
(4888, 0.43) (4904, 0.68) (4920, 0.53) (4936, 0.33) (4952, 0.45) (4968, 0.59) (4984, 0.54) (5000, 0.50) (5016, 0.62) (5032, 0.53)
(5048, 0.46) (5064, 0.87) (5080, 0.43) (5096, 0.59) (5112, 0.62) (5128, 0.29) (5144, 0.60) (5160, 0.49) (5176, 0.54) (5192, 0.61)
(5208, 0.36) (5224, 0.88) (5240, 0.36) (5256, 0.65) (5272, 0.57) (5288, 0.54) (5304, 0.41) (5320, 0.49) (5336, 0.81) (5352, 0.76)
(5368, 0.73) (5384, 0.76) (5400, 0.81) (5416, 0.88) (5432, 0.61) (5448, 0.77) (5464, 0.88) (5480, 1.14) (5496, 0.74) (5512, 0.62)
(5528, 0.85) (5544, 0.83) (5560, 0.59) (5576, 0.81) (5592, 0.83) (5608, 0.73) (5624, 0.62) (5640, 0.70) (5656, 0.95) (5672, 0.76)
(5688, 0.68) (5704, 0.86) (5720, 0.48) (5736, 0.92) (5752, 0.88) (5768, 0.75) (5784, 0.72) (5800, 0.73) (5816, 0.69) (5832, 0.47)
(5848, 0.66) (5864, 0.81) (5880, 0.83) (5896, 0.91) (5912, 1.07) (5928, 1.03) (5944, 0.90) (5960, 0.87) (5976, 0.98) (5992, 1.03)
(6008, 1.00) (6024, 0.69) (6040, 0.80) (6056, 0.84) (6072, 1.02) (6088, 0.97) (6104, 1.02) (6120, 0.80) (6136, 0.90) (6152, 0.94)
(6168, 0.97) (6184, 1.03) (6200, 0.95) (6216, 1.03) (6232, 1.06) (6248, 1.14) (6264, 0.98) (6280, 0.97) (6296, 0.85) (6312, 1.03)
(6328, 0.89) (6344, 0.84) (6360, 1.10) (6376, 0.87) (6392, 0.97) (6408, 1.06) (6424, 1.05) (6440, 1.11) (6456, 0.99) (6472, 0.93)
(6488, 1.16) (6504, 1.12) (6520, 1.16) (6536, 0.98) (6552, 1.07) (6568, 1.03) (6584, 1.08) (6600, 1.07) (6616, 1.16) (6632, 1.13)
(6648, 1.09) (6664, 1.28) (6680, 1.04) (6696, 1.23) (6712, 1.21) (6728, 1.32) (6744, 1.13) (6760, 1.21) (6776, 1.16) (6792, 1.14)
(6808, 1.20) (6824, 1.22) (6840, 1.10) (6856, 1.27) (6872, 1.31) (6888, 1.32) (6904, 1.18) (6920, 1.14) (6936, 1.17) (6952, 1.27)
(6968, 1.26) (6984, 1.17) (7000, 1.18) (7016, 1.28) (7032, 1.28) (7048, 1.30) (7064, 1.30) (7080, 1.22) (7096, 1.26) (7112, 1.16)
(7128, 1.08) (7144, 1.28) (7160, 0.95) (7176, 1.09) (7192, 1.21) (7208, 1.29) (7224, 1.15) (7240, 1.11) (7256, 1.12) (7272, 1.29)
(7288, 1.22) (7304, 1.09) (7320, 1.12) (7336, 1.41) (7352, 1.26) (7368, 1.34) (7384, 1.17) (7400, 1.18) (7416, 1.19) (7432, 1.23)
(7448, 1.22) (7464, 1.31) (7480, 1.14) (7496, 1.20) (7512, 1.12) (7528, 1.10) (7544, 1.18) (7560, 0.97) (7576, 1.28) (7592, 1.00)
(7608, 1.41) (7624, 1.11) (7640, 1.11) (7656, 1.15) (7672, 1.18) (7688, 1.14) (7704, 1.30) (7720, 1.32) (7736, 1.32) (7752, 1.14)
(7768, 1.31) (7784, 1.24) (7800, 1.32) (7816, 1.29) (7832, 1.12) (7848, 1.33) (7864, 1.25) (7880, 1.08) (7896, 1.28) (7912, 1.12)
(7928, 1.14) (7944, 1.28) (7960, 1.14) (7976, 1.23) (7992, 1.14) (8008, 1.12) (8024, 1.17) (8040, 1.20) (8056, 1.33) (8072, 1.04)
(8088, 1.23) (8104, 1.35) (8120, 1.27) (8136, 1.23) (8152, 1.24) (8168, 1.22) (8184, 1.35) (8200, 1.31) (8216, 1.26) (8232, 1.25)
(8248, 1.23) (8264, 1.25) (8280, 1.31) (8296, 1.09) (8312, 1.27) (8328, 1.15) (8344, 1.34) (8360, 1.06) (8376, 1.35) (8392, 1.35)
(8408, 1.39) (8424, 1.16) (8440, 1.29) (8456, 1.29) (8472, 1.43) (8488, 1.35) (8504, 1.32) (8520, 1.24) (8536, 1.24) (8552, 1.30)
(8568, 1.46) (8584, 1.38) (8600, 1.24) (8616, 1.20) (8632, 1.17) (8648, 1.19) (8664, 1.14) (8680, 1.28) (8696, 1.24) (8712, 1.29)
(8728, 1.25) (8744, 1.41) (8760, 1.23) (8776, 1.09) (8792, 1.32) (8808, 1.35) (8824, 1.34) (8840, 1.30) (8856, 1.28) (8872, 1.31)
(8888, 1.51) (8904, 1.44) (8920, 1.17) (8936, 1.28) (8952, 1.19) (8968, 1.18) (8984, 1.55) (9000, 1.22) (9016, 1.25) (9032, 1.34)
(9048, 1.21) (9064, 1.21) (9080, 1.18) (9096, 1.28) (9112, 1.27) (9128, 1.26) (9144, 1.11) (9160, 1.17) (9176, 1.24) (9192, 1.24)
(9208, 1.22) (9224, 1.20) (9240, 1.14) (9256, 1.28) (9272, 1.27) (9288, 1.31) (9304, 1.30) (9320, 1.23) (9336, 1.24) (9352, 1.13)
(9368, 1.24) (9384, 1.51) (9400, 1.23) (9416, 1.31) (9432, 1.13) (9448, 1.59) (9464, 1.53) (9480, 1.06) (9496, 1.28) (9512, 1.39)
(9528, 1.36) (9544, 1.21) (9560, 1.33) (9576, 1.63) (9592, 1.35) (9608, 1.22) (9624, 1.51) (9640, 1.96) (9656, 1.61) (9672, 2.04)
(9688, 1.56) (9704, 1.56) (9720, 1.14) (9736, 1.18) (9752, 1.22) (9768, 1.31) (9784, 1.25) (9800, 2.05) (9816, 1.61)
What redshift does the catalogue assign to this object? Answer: 0.47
